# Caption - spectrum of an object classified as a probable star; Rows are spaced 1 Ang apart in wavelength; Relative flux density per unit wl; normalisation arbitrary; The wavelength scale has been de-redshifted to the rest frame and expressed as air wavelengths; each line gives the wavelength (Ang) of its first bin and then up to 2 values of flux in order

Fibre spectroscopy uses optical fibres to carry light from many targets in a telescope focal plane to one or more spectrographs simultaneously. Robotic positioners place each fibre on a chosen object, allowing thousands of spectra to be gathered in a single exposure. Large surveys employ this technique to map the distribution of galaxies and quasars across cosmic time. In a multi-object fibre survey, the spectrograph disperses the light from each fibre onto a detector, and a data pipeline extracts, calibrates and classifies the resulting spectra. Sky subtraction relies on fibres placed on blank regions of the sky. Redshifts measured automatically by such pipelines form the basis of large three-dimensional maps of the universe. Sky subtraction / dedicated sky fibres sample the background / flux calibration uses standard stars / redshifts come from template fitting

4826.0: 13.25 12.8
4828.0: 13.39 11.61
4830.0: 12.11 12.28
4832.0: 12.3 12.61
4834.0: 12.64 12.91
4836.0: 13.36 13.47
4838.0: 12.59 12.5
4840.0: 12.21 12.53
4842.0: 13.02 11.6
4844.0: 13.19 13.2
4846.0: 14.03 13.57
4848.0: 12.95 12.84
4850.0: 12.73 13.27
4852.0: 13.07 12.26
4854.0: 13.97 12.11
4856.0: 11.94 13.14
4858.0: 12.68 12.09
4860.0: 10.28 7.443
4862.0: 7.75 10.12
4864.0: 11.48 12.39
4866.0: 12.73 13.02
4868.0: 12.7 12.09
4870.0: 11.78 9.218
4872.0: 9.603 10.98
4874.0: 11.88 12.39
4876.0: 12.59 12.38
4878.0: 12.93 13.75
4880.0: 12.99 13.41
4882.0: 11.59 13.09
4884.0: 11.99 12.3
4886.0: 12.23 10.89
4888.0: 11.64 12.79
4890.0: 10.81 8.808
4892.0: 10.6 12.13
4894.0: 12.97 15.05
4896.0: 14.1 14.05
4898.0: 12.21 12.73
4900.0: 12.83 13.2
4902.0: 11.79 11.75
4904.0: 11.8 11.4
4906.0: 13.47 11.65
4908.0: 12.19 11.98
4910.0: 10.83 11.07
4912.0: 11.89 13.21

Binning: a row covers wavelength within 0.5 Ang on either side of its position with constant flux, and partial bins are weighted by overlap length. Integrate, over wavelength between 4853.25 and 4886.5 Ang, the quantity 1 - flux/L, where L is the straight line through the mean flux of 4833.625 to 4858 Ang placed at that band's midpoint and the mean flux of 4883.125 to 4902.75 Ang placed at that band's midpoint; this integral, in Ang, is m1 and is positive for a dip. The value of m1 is 1.9 Ang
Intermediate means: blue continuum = 12.9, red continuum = 12.3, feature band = 11.9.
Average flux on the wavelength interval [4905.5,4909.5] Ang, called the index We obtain 12.3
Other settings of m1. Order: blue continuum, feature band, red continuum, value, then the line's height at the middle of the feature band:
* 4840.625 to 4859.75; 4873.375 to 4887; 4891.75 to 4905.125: 0.25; 12.7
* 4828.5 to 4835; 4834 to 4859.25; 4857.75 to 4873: -2.43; 11.7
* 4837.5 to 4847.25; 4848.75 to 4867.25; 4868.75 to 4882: 0.90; 12.4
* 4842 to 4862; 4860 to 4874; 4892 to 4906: 1.77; 12.5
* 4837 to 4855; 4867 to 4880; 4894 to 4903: 1.08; 13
